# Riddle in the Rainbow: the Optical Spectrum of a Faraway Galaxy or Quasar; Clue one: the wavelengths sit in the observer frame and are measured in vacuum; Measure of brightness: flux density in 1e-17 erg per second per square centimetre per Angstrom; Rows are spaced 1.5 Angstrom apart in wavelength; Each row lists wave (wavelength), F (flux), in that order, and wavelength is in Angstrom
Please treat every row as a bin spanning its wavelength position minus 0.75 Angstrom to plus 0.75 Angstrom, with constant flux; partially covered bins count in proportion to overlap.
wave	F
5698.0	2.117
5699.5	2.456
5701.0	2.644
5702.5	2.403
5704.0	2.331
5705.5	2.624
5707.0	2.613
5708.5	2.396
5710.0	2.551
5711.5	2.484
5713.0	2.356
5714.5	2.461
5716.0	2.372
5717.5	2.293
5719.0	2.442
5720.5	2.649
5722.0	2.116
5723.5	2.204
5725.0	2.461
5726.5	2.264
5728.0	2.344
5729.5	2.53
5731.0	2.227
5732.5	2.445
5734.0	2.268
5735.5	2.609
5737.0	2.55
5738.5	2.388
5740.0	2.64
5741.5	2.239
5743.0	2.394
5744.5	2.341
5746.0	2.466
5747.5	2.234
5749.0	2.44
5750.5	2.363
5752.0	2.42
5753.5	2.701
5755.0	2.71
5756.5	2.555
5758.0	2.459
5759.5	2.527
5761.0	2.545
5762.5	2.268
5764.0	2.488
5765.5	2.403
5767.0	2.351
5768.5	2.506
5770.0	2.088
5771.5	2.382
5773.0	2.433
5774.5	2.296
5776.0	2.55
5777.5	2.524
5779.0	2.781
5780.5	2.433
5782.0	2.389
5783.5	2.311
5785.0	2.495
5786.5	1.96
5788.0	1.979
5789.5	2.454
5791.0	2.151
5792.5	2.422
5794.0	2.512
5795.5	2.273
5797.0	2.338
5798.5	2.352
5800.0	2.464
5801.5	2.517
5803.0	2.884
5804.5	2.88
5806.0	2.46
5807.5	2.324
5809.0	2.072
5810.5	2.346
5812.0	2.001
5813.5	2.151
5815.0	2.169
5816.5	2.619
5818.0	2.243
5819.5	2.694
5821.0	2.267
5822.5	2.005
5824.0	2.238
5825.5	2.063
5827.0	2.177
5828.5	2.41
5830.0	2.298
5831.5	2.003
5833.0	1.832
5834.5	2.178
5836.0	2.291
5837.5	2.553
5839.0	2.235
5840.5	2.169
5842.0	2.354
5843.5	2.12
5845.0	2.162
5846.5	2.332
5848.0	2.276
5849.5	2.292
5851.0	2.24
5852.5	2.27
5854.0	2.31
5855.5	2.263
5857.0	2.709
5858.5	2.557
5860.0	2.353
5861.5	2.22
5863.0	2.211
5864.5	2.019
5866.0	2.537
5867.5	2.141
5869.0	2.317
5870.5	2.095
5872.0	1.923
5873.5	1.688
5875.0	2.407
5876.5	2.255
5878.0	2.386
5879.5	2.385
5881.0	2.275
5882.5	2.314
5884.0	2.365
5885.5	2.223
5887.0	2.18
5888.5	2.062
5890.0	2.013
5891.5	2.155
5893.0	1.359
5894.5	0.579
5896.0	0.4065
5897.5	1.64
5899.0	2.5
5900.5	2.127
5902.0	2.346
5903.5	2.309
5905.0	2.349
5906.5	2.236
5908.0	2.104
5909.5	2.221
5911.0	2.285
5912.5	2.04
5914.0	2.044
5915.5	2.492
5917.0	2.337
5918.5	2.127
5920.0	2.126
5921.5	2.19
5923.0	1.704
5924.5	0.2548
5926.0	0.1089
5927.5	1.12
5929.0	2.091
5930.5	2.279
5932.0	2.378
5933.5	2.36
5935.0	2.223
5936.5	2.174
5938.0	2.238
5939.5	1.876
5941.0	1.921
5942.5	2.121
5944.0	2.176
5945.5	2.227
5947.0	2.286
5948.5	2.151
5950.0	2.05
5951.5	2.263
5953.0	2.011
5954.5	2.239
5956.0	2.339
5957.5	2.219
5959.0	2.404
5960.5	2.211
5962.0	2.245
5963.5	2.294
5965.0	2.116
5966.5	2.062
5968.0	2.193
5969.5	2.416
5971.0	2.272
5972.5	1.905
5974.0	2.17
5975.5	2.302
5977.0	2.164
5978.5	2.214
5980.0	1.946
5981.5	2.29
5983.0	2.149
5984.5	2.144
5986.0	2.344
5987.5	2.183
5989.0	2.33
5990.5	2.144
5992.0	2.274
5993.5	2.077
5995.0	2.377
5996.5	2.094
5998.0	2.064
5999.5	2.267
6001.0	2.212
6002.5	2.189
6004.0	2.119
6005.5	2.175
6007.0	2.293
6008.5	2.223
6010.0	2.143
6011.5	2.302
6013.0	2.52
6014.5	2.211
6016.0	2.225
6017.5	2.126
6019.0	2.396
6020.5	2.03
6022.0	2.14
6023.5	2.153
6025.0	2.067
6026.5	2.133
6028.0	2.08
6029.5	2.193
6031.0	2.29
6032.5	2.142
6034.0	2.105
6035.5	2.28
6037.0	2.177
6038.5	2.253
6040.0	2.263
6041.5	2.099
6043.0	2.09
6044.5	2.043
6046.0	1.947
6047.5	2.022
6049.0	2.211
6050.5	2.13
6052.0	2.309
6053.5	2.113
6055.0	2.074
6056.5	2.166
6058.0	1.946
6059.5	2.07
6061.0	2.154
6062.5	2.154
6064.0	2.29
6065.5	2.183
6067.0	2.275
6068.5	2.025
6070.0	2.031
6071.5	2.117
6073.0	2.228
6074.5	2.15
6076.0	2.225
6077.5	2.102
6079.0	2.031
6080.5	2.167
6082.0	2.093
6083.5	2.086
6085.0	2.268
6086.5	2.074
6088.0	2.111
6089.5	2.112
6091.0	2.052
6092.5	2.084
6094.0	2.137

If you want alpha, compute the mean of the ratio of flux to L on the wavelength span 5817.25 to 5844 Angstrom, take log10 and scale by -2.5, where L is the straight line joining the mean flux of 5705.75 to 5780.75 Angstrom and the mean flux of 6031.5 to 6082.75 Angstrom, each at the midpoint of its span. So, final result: 0.06 mag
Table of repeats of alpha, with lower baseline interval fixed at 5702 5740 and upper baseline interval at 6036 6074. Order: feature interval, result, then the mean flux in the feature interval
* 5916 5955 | 0.141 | 1.96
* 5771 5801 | -0.005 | 2.38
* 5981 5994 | -0.011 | 2.22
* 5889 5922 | 0.134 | 2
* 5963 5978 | 0.010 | 2.19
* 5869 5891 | 0.047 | 2.19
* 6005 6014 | -0.050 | 2.28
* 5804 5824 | 0.012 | 2.32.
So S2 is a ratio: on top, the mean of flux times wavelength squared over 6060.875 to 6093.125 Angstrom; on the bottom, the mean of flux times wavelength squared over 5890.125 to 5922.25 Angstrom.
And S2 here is 1.13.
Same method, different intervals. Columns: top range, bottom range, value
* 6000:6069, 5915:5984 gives 1.08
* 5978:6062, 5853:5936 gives 1.11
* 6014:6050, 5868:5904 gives 1.12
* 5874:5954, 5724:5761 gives 0.88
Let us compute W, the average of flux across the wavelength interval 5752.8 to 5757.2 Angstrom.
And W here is 2.66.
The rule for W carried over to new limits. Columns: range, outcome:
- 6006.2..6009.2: 2.26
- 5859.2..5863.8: 2.26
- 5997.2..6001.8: 2.18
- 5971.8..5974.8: 2.04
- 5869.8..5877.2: 2.07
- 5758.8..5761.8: 2.53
